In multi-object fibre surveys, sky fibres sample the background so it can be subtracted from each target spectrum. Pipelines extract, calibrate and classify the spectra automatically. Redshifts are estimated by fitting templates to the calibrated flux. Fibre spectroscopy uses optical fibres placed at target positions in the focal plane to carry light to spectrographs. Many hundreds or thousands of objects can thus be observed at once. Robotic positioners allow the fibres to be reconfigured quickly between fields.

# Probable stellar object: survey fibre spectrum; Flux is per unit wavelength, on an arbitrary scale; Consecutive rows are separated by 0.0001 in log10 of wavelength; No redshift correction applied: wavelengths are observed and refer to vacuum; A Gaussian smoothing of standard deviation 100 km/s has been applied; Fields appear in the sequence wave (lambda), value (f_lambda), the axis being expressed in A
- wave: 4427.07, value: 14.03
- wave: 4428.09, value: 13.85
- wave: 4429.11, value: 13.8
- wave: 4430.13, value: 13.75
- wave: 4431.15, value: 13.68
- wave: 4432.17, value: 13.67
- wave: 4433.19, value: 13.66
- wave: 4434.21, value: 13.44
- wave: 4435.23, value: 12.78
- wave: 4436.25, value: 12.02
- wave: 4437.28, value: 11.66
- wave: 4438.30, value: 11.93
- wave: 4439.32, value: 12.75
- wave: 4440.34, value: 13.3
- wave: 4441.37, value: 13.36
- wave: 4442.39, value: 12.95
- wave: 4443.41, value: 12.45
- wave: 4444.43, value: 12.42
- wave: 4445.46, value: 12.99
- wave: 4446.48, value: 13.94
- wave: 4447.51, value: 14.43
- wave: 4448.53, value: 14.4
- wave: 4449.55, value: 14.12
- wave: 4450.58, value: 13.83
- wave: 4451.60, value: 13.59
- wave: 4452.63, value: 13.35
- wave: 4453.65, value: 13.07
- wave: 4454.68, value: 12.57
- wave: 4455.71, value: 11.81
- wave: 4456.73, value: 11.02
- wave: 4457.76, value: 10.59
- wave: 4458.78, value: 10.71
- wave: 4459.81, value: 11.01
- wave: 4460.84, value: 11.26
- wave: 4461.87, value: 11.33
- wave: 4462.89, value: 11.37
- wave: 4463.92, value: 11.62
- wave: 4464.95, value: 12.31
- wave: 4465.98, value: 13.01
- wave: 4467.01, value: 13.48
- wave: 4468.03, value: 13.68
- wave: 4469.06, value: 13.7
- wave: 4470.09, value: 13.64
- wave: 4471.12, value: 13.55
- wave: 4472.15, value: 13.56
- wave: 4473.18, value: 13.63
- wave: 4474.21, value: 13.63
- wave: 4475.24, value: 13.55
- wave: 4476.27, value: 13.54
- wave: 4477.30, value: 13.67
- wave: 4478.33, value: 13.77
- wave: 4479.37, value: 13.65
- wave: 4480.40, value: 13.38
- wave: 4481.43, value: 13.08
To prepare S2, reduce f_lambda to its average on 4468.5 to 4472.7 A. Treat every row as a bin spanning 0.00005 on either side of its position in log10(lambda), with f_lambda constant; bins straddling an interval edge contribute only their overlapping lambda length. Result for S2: 13.6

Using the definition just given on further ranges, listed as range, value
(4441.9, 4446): 12.7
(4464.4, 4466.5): 12.6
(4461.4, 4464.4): 11.5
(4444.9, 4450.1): 13.9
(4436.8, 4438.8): 11.8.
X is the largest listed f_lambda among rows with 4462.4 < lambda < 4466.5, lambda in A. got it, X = 13.01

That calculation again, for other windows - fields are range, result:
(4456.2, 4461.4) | 11.26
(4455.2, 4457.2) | 11.81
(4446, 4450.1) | 14.43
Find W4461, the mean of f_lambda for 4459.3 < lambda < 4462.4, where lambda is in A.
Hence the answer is 11.2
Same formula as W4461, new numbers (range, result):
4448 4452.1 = 14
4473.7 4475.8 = 13.6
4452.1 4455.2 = 13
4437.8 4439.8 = 12.3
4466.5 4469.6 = 13.7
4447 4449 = 14.4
